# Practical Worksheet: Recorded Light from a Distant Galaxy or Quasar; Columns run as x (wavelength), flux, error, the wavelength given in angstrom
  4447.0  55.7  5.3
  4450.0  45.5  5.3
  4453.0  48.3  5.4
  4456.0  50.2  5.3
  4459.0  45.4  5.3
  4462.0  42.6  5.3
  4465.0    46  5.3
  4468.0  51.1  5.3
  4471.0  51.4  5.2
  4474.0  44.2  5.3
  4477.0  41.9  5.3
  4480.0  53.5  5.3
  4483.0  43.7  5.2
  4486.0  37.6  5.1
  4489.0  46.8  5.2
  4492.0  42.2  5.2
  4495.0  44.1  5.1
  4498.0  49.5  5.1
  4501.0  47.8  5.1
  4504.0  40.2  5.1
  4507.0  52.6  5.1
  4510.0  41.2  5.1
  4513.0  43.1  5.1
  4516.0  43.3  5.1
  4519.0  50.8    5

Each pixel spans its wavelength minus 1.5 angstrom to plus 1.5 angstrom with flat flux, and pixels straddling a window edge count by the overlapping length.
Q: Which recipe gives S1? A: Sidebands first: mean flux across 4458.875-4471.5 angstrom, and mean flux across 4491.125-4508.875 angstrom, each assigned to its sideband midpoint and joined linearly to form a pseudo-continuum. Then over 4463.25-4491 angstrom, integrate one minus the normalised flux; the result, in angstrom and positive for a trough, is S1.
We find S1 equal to 0.40 angstrom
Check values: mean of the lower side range 47.2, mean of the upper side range 46.1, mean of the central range 46.1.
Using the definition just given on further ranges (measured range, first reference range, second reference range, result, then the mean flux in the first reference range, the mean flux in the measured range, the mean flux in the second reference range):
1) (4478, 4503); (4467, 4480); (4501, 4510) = 0.65 angstrom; 47.7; 45.5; 45.8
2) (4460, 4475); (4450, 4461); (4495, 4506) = -0.04 angstrom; 47.4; 47.1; 45.9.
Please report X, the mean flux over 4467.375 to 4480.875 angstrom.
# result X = 48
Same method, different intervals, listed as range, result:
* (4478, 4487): 45.2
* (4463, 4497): 45.7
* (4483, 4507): 44.5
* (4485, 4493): 42.5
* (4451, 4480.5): 47.2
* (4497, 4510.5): 46.5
